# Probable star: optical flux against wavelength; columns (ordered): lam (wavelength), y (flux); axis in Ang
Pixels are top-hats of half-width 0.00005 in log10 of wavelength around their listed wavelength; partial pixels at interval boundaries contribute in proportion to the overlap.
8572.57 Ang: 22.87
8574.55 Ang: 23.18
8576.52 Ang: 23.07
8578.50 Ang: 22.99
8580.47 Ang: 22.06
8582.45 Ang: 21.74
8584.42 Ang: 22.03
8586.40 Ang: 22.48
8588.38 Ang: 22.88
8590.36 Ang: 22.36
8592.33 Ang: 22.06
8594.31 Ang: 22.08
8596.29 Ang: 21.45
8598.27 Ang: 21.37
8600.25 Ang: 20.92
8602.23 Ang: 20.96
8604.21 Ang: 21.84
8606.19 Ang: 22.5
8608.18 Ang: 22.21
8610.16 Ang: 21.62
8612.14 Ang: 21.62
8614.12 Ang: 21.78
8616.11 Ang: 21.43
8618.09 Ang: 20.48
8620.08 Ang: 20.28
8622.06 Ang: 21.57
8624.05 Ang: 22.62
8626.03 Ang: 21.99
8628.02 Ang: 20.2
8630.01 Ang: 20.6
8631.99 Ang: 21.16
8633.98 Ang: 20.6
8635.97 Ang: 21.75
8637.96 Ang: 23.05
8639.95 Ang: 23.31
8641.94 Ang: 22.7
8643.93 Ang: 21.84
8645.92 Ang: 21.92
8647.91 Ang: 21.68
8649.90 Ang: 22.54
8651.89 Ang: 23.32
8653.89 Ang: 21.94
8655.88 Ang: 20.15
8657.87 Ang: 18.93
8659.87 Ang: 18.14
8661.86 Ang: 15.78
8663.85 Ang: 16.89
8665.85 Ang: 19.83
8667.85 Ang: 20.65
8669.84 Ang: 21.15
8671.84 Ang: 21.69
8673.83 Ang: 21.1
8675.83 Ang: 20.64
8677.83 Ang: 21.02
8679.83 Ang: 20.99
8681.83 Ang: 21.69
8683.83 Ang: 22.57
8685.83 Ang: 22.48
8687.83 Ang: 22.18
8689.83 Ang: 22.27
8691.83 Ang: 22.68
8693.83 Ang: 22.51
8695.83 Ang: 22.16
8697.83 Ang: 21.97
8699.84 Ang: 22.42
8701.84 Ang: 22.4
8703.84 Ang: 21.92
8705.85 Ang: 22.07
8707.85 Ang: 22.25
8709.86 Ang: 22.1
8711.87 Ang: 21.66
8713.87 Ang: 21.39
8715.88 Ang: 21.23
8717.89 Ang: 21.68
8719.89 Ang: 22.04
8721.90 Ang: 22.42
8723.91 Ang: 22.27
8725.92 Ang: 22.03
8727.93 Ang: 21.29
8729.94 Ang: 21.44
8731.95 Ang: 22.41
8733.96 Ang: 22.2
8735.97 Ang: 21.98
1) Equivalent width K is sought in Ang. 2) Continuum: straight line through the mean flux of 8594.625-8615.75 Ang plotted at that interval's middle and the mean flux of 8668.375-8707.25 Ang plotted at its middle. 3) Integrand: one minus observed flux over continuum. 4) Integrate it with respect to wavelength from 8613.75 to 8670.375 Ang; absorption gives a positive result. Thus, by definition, 2.0 Ang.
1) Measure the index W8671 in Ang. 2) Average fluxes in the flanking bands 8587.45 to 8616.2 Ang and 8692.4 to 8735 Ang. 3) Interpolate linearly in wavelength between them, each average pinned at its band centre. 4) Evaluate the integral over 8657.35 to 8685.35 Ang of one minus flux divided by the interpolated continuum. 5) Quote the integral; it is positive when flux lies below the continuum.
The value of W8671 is 2.28 Ang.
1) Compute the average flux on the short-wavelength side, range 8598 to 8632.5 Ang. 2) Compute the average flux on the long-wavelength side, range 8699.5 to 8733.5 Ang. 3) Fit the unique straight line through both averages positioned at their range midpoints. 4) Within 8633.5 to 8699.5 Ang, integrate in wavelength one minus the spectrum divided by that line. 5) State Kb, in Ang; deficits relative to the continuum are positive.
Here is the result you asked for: 1.2 Ang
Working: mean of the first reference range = 21.4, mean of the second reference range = 21.9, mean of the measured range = 21.3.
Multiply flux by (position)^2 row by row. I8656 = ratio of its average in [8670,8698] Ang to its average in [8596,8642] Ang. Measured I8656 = 1.03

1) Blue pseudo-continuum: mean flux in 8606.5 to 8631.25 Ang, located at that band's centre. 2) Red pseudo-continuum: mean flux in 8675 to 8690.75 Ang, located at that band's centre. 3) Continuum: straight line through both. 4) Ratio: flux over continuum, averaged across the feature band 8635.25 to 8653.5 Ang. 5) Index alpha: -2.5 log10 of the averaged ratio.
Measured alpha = -0.045 mag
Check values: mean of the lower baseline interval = 21.4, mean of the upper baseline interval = 21.7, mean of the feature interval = 22.4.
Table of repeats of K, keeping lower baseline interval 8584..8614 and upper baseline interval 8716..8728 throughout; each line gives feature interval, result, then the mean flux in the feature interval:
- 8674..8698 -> 0.0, 21.9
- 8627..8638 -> 0.4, 21.1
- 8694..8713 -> -0.2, 22.1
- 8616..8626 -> 0.3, 21.3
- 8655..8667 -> 2.0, 18.3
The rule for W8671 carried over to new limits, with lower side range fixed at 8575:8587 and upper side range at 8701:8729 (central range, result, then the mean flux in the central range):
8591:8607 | 0.5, 21.7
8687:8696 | -0.2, 22.4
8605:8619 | 0.4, 21.7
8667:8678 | 0.5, 21.1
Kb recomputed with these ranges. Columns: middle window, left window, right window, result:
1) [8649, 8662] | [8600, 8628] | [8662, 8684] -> 0.3 Ang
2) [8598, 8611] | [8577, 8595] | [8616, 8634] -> 0.1 Ang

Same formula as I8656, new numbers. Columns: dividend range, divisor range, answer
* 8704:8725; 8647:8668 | 1.11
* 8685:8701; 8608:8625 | 1.06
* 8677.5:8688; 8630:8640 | 1.02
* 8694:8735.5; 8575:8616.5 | 1.03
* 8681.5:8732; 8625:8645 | 1.03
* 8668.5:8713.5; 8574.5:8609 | 1.01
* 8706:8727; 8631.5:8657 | 1.01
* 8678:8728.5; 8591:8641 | 1.04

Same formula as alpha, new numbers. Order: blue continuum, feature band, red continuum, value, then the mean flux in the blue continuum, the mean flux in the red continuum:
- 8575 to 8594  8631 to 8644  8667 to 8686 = -0.01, 22.4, 21.4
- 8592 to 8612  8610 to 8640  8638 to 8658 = 0.02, 21.7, 22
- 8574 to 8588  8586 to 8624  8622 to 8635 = 0.01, 22.5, 21.2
